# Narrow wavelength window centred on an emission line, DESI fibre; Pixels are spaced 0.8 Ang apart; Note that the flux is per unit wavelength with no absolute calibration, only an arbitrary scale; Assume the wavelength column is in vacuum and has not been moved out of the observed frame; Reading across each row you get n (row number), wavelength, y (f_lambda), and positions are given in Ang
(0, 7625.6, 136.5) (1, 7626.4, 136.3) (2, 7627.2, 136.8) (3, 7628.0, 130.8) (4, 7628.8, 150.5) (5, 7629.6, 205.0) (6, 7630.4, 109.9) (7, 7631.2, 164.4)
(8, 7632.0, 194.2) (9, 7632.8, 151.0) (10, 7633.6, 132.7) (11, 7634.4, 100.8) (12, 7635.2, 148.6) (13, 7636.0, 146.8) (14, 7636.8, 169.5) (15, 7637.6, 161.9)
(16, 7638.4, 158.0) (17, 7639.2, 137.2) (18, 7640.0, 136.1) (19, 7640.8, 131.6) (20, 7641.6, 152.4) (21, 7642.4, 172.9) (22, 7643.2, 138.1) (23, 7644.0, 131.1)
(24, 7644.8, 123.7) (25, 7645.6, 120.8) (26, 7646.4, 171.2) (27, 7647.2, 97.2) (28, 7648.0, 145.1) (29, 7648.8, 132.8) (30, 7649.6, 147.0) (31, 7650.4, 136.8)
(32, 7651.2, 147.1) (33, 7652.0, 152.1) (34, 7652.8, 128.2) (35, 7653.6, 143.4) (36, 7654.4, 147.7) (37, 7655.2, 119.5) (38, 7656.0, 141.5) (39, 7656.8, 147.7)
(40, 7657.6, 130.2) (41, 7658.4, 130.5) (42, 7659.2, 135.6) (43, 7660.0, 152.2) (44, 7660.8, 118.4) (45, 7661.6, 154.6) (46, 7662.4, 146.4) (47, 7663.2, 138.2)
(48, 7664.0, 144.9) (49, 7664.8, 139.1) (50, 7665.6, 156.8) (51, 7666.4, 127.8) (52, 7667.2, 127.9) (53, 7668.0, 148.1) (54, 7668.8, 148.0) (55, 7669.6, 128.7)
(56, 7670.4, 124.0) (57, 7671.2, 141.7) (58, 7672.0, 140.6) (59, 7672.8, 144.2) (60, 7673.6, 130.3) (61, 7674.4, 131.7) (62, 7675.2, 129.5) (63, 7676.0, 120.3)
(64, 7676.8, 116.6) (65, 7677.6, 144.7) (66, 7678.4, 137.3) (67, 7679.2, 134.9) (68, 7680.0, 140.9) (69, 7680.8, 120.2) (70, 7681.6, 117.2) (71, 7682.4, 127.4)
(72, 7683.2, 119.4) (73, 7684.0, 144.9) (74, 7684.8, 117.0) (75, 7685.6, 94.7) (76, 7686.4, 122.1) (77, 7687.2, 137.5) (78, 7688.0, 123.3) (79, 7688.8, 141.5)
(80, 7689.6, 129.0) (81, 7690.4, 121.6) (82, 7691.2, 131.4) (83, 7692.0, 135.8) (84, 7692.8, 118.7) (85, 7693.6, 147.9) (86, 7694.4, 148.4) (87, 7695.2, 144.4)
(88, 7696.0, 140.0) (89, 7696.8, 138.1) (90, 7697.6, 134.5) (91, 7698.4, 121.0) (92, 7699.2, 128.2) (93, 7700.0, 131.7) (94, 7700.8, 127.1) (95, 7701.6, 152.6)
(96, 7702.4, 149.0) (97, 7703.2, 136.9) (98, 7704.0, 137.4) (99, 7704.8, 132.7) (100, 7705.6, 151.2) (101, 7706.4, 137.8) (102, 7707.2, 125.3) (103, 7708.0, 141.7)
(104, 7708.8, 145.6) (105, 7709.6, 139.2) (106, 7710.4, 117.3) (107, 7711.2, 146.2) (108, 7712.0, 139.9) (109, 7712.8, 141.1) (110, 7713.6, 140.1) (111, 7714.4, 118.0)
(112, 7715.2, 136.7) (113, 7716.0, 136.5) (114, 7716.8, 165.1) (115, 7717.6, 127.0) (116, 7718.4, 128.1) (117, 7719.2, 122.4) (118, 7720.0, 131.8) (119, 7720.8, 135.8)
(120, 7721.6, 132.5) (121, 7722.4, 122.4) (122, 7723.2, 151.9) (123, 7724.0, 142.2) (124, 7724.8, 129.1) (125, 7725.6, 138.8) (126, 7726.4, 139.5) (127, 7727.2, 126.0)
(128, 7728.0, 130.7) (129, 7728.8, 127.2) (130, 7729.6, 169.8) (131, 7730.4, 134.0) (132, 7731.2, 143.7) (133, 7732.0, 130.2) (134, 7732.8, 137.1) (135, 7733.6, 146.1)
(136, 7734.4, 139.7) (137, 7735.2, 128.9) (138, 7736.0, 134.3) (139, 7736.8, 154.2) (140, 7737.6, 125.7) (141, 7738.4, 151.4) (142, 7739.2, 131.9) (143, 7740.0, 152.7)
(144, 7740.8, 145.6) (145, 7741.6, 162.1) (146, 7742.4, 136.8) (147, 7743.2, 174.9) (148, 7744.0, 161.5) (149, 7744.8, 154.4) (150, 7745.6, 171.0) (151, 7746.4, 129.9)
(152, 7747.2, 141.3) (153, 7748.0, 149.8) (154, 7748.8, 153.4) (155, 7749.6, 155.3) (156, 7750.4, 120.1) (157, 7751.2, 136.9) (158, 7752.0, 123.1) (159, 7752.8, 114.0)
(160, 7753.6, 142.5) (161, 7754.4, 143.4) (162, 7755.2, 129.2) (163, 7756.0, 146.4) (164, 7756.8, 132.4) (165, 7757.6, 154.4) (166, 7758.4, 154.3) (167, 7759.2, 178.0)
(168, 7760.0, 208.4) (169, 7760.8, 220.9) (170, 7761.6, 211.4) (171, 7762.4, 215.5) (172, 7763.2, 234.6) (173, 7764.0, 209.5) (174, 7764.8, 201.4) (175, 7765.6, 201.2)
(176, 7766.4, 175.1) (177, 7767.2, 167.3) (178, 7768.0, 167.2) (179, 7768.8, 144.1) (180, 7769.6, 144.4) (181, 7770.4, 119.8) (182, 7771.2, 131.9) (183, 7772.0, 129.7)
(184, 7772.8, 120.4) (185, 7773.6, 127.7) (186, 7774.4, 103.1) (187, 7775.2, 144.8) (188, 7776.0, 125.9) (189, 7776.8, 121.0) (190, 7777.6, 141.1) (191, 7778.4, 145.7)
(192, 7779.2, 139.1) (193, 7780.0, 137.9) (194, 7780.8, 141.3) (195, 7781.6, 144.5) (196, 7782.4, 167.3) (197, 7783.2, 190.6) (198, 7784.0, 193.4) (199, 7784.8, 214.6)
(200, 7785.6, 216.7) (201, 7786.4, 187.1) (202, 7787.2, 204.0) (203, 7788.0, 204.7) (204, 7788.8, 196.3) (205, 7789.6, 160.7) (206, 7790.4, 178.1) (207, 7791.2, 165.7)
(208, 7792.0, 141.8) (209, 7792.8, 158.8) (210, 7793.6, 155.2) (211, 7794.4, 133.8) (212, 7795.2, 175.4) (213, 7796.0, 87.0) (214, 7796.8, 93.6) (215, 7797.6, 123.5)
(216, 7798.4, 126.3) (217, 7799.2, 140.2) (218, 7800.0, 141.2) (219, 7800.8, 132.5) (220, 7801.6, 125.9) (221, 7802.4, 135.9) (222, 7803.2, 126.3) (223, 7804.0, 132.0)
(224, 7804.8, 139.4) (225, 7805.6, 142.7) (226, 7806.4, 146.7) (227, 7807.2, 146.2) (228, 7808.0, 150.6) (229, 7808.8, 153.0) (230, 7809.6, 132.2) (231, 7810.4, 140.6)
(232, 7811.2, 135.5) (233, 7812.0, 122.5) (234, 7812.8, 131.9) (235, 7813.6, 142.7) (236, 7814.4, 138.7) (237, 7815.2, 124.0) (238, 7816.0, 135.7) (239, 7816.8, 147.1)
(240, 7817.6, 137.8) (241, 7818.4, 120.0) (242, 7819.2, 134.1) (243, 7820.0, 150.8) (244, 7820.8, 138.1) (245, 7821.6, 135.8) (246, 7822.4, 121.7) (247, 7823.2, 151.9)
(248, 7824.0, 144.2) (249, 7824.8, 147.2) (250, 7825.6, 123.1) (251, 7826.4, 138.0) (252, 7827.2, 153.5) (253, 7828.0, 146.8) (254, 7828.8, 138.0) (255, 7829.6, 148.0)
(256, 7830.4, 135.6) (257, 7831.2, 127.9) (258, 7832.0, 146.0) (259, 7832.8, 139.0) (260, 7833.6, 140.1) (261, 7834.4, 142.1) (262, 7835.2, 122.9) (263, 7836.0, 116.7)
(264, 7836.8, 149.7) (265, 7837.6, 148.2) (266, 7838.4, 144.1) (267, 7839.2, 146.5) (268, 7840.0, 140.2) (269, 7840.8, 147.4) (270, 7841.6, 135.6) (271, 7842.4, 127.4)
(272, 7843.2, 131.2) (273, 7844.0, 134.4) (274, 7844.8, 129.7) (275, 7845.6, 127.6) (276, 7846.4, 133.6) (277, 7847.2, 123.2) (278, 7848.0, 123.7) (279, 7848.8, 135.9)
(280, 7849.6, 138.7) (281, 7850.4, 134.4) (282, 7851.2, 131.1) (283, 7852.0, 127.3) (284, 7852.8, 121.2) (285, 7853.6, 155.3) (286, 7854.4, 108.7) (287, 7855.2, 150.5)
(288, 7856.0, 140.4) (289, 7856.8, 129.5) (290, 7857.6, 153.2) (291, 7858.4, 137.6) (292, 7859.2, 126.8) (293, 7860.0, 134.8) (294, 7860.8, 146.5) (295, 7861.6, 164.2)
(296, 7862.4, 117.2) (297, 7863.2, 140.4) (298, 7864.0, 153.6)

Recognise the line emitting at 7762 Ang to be H-alpha 6563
